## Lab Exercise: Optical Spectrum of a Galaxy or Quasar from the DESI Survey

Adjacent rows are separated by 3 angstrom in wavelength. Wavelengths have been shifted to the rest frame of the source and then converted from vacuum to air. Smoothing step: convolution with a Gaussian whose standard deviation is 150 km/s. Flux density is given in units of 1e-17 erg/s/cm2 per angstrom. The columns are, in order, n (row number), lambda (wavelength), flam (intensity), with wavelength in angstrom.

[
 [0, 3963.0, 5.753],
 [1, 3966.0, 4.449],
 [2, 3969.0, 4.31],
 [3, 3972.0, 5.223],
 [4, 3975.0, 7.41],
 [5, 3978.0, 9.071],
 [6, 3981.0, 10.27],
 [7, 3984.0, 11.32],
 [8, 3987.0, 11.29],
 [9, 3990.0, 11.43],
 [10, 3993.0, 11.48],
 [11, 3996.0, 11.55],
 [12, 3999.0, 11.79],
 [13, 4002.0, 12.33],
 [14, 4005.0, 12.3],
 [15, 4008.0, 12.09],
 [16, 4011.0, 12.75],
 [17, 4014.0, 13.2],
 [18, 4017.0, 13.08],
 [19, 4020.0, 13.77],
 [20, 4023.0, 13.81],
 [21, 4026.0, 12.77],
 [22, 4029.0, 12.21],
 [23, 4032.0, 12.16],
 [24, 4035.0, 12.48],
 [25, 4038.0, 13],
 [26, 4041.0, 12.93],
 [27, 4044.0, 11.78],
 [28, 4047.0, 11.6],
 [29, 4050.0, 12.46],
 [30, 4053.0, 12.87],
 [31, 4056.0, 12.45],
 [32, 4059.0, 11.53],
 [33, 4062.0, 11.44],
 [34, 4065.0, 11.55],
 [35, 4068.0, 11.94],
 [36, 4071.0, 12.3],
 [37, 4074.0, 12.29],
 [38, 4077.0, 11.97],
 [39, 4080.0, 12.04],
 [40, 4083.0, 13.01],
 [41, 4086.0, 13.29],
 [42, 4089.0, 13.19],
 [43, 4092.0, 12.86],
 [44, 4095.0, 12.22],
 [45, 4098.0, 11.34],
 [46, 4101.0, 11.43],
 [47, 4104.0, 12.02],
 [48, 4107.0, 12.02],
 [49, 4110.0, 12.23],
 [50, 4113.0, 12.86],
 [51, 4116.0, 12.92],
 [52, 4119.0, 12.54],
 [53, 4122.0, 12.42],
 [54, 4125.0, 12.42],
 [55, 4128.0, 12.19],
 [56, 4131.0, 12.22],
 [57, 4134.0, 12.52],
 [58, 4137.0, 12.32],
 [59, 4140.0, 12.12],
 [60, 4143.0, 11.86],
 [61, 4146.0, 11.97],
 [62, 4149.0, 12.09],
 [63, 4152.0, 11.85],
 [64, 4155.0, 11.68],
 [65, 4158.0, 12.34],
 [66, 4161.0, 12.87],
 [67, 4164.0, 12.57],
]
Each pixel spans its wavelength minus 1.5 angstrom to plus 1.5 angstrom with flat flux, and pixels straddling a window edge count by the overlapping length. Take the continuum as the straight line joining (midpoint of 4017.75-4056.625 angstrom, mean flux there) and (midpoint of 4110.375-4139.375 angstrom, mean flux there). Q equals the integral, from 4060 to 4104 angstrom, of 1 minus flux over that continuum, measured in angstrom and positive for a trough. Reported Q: 1.3 angstrom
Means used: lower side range 12.7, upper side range 12.5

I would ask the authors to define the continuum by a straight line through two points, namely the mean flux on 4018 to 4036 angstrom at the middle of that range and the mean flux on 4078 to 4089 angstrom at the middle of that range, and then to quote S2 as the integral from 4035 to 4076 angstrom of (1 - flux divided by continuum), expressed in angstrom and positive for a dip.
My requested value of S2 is 2.1 angstrom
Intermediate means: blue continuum 12.9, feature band 12.2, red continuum 12.8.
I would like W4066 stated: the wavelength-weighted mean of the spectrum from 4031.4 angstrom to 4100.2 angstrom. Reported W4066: 12.3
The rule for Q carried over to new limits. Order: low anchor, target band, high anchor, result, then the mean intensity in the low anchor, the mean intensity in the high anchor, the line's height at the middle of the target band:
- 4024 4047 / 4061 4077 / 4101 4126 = 0.6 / 12.4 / 12.4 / 12.4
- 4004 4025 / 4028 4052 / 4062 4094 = 0.8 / 13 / 12.4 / 12.8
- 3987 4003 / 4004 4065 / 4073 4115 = -3.0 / 11.7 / 12.3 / 11.9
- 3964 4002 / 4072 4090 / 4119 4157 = -2.5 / 9.21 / 12.2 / 11.1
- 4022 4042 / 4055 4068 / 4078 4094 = 1.1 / 12.7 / 12.8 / 12.8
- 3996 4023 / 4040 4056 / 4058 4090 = 0.1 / 12.7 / 12.2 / 12.4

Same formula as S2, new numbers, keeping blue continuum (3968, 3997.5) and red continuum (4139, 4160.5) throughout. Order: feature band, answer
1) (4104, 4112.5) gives -0.6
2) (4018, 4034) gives -4.5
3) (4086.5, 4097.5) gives -1.5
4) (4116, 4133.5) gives -1.2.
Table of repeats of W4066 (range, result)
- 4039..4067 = 12.1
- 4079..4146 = 12.4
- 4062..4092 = 12.4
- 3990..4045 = 12.5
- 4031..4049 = 12.3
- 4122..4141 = 12.3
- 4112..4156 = 12.3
